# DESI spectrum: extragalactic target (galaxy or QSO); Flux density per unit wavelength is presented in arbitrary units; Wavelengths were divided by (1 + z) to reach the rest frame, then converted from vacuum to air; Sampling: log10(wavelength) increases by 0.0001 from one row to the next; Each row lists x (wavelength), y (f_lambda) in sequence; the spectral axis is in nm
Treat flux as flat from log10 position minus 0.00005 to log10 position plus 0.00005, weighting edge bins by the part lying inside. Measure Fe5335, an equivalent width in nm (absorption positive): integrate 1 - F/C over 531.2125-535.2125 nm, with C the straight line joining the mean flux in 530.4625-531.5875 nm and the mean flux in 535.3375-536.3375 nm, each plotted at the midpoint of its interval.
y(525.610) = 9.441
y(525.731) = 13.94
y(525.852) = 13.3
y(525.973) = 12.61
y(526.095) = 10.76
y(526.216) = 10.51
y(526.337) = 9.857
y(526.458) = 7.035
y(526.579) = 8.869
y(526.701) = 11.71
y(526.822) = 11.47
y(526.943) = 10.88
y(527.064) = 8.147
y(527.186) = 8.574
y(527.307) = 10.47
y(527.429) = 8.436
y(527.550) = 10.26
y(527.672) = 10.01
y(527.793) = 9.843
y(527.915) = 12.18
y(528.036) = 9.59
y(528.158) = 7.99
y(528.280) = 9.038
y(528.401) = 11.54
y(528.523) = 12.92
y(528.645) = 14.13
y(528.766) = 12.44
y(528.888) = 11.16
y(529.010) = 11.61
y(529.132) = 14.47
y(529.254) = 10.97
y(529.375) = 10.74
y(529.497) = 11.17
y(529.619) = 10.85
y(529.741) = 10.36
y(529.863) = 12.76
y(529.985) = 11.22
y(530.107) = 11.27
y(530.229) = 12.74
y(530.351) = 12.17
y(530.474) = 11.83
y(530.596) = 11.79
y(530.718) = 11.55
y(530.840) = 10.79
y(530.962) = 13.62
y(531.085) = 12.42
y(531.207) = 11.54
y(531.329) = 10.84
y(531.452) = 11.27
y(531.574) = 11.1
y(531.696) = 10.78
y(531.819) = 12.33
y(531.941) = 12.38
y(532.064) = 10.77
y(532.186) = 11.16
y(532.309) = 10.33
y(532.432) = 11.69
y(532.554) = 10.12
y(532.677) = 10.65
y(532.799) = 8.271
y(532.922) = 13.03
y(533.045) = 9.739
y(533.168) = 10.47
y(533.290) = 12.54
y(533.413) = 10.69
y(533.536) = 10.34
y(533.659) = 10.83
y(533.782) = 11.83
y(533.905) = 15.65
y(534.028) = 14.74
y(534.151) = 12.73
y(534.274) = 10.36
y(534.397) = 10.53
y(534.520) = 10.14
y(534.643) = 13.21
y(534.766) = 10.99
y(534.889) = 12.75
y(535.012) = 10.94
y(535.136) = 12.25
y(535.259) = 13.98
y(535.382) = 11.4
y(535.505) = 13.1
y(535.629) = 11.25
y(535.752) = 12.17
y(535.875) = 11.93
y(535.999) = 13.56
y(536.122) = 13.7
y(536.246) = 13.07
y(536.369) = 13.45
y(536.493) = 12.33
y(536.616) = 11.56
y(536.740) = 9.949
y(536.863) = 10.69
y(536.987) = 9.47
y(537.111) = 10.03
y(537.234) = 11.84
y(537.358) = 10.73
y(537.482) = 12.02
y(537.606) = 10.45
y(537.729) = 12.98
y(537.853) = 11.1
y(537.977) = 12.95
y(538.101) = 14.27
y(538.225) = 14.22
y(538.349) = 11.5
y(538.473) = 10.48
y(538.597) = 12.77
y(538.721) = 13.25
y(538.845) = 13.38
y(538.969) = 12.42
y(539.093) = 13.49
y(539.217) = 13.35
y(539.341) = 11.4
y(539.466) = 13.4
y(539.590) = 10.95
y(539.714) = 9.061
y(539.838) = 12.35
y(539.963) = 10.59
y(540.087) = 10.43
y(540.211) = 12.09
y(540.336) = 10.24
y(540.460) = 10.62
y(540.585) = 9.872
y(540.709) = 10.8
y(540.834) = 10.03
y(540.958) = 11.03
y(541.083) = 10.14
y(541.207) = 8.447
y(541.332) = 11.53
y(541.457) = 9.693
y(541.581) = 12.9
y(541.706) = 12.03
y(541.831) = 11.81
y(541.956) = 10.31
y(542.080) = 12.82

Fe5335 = 0.22 nm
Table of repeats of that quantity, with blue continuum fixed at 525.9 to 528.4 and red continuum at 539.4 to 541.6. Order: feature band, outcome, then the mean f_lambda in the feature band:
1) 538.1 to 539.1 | -0.198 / 12.7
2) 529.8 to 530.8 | -0.171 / 11.9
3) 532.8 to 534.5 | -0.212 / 11.6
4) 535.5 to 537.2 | -0.216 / 11.8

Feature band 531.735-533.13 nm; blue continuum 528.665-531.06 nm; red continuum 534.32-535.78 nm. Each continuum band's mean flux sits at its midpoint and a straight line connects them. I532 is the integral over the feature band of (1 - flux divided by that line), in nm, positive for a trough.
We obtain 0.11 nm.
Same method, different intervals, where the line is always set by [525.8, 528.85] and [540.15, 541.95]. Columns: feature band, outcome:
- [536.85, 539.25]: -0.30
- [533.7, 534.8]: -0.17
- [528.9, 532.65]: -0.34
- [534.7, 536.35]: -0.27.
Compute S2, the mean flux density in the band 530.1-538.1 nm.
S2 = 11.7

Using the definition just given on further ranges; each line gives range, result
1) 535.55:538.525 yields 11.9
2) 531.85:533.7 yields 10.9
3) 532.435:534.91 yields 11.5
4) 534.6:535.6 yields 12.3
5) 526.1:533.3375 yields 11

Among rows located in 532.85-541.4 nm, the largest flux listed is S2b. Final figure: 15.65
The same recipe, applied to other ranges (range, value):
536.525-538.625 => 14.27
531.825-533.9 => 13.03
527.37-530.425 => 14.47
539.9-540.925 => 12.09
